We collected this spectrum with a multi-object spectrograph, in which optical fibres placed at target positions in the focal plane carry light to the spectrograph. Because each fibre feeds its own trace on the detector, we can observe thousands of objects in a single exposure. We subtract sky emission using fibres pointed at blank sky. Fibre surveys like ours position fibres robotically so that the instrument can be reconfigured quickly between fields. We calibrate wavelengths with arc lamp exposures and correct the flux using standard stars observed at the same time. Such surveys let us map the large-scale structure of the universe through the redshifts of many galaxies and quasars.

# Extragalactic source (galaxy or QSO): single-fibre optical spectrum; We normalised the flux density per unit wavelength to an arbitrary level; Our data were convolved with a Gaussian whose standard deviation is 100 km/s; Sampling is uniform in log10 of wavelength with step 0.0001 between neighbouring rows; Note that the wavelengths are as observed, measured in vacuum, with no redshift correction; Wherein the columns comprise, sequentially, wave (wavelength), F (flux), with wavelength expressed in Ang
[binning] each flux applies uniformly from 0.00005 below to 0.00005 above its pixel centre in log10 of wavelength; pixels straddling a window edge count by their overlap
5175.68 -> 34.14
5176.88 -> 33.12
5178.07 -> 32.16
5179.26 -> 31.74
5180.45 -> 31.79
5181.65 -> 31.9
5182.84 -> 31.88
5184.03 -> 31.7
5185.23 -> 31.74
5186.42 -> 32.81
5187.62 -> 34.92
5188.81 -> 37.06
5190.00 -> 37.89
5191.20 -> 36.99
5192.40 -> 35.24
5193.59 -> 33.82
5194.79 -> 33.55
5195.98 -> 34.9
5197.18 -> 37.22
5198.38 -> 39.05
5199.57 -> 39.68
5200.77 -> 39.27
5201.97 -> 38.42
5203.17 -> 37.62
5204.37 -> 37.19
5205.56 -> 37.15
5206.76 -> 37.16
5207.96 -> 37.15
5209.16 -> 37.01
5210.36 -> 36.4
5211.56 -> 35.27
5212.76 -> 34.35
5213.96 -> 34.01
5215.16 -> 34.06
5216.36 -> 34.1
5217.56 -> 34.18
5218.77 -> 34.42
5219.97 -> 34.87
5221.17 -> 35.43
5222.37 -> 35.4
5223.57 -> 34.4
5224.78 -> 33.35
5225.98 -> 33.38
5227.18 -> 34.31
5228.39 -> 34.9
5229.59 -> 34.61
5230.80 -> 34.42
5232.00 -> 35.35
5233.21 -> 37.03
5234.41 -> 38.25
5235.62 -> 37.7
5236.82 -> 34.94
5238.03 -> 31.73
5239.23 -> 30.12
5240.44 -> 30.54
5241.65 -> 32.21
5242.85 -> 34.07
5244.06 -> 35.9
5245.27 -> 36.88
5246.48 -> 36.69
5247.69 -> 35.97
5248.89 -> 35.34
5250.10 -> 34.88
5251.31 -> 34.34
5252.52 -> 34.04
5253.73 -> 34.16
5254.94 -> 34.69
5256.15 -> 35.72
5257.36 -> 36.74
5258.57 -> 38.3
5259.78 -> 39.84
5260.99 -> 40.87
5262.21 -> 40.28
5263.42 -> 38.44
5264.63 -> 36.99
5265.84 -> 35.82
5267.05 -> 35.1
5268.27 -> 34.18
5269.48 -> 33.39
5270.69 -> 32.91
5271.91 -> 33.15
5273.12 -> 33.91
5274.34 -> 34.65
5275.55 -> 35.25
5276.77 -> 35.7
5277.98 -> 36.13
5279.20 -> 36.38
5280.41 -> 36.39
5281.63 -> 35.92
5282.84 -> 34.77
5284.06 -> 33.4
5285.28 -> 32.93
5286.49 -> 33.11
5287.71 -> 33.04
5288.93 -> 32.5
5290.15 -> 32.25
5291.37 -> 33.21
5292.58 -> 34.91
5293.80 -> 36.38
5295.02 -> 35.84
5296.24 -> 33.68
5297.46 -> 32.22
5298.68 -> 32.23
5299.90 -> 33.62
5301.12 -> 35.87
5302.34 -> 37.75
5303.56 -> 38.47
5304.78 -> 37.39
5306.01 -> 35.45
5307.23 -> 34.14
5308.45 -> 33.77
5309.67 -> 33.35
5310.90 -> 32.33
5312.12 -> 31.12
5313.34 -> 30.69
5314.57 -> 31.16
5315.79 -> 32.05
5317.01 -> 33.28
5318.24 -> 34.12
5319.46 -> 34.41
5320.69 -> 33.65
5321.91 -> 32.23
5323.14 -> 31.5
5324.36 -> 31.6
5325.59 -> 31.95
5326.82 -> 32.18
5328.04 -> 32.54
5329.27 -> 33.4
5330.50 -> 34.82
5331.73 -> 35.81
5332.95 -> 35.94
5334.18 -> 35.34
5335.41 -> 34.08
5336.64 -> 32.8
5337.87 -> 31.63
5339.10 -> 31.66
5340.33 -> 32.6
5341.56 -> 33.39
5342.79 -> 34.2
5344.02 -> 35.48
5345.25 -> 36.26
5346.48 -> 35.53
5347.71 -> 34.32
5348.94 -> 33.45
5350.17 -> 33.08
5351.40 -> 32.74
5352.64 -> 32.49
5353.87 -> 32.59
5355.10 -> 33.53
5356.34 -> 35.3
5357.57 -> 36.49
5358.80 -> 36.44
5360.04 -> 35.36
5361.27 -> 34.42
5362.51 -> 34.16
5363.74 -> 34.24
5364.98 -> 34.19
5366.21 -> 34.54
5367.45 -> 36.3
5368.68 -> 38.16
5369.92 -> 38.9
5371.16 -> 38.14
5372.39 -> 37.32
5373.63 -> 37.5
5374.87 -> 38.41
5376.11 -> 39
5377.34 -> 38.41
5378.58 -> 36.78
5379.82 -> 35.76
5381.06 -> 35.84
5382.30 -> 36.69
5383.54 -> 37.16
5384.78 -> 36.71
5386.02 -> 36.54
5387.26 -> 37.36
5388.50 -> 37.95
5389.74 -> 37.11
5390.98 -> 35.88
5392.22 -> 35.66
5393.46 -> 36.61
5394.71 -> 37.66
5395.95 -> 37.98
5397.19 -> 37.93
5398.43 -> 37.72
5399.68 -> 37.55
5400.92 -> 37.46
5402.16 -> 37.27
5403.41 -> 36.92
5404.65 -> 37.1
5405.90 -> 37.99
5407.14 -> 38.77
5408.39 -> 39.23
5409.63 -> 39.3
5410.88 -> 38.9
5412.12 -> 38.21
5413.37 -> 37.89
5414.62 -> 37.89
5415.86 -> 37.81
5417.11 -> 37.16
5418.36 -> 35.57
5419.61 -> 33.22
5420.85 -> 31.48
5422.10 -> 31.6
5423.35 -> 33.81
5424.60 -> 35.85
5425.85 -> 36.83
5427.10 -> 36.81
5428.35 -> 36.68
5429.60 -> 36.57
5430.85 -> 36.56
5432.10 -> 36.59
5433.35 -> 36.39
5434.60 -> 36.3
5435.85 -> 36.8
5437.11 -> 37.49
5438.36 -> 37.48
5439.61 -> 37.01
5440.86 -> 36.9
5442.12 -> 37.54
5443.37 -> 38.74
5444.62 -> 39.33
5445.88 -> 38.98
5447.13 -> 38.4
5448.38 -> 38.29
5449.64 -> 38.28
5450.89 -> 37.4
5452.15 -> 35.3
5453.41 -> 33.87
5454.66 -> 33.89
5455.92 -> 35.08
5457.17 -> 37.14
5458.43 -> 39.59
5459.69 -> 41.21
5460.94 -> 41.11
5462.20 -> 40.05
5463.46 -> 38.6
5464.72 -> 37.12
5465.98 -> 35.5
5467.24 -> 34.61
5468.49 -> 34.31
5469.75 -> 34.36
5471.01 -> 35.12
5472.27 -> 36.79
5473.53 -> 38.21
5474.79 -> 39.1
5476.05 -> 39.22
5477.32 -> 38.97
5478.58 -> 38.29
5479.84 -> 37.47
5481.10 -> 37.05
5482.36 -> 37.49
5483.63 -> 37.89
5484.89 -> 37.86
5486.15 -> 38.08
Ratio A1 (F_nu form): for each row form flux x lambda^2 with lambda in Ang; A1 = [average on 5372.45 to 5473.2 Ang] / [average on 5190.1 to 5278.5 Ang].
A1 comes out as 1.12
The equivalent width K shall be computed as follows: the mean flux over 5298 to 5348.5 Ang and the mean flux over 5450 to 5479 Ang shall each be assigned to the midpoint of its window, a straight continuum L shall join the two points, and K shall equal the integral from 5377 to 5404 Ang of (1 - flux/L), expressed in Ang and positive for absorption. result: -1.3 Ang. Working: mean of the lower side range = 33.8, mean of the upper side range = 37.2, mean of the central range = 37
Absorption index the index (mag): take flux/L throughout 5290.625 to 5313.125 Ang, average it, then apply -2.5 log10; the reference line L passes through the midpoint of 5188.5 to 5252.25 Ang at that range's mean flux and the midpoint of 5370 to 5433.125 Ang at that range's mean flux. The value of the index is 0.05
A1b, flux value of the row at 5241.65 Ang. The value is 32.21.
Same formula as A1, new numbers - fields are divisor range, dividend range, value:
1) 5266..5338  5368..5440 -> 1.13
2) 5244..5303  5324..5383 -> 1.02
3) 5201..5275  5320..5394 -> 1.04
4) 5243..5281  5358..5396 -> 1.07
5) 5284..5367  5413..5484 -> 1.14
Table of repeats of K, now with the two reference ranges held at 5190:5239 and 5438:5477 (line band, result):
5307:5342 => 3.3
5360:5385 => 0.1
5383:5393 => 0.0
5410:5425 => 0.5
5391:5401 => -0.1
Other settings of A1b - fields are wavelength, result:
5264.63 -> 36.99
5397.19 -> 37.93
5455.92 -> 35.08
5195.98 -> 34.9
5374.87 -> 38.41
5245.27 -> 36.88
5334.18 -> 35.34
